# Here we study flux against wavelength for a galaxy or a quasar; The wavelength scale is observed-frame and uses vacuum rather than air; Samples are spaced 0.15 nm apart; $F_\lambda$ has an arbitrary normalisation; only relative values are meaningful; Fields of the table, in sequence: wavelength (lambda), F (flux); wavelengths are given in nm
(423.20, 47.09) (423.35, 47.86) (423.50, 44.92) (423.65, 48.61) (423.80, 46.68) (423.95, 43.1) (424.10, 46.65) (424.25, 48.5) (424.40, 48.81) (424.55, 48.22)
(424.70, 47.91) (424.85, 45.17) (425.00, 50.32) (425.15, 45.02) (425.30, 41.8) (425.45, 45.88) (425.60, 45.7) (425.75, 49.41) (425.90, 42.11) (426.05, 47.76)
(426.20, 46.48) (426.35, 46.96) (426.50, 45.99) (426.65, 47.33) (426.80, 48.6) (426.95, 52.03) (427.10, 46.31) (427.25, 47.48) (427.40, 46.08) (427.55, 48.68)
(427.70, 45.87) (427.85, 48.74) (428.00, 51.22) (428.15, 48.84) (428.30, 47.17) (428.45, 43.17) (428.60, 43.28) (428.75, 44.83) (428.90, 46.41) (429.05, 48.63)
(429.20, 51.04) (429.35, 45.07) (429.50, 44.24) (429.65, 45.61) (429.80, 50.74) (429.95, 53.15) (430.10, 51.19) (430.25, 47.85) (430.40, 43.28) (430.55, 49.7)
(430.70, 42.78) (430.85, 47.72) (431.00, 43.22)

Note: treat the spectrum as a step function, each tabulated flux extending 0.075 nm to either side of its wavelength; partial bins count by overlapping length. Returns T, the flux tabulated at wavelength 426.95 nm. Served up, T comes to 52.03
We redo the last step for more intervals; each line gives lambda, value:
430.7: 42.78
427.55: 48.68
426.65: 47.33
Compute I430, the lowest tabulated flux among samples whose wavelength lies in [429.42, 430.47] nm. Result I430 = 43.28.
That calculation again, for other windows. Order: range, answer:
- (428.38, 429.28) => 43.17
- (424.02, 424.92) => 45.17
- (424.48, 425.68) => 41.8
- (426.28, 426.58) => 45.99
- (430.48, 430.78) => 42.78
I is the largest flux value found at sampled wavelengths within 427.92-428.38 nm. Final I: 51.22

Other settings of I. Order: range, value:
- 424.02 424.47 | 48.81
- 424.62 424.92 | 47.91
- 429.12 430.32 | 53.15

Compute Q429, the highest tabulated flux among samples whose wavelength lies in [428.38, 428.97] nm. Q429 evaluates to 46.41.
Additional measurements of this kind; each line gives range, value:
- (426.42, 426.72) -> 47.33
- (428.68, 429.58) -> 51.04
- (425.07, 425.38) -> 45.02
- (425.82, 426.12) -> 47.76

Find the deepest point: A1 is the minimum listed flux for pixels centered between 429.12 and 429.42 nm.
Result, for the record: 45.07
